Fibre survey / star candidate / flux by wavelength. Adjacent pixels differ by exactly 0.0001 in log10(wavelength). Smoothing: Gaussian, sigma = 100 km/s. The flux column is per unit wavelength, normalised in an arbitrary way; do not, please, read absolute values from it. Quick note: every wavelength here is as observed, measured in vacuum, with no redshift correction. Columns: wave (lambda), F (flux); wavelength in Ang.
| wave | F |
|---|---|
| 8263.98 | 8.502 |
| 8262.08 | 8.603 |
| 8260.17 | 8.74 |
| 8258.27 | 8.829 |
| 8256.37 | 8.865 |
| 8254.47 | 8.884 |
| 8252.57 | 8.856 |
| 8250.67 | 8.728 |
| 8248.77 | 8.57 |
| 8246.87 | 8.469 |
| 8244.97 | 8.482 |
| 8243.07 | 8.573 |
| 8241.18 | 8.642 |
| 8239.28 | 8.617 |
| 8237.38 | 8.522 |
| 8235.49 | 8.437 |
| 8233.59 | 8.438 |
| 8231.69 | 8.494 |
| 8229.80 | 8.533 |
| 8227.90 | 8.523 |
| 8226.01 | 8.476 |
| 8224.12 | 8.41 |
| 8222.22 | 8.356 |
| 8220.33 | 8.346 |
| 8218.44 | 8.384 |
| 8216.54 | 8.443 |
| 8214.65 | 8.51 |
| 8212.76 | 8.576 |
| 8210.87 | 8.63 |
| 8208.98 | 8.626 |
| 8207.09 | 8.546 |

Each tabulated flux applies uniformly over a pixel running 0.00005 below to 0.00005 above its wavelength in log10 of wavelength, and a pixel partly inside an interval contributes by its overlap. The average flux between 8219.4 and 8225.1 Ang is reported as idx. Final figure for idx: 8.37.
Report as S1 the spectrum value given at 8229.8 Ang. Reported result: 8.533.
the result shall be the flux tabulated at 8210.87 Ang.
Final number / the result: 8.63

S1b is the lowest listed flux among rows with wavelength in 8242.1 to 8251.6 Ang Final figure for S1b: 8.469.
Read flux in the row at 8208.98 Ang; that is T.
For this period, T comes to 8.626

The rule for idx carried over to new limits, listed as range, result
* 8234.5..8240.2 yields 8.52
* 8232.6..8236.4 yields 8.42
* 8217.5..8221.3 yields 8.38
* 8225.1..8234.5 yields 8.49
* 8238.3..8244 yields 8.61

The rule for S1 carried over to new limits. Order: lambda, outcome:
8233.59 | 8.438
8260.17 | 8.74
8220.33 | 8.346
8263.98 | 8.502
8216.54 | 8.443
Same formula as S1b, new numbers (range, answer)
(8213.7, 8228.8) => 8.346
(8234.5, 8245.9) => 8.437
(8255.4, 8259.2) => 8.829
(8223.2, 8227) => 8.41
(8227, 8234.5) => 8.438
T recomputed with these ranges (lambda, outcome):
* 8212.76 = 8.576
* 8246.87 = 8.469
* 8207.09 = 8.546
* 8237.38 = 8.522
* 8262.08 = 8.603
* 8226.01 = 8.476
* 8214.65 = 8.51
